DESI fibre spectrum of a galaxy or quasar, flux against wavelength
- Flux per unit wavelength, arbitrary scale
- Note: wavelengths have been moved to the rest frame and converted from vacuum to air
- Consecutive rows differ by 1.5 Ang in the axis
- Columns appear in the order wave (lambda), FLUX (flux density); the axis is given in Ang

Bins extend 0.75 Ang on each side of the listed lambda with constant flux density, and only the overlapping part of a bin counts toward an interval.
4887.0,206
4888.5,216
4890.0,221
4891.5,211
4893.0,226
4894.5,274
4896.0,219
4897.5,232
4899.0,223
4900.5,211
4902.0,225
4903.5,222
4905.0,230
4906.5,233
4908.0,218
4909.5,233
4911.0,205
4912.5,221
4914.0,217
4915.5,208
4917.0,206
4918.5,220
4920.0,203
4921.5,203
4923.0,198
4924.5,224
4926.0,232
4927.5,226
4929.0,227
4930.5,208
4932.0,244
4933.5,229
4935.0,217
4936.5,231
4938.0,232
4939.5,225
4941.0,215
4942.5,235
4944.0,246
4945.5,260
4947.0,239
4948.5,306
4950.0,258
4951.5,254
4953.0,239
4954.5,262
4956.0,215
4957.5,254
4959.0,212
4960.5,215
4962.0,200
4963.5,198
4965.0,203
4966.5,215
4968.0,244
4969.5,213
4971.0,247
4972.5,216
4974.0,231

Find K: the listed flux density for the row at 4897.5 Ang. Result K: 232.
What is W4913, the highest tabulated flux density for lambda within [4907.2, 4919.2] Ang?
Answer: 233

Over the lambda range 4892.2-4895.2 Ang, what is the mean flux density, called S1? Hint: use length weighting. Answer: 249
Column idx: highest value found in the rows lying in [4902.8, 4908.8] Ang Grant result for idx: 233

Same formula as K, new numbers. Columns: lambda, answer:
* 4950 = 258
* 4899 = 223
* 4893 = 226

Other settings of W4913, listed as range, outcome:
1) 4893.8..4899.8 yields 274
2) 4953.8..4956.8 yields 262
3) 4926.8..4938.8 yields 244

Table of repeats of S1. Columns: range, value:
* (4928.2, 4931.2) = 218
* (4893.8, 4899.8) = 236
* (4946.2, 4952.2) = 264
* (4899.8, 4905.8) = 222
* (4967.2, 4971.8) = 234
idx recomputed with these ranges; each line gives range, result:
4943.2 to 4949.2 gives 306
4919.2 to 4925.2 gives 224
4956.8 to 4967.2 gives 254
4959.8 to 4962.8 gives 215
